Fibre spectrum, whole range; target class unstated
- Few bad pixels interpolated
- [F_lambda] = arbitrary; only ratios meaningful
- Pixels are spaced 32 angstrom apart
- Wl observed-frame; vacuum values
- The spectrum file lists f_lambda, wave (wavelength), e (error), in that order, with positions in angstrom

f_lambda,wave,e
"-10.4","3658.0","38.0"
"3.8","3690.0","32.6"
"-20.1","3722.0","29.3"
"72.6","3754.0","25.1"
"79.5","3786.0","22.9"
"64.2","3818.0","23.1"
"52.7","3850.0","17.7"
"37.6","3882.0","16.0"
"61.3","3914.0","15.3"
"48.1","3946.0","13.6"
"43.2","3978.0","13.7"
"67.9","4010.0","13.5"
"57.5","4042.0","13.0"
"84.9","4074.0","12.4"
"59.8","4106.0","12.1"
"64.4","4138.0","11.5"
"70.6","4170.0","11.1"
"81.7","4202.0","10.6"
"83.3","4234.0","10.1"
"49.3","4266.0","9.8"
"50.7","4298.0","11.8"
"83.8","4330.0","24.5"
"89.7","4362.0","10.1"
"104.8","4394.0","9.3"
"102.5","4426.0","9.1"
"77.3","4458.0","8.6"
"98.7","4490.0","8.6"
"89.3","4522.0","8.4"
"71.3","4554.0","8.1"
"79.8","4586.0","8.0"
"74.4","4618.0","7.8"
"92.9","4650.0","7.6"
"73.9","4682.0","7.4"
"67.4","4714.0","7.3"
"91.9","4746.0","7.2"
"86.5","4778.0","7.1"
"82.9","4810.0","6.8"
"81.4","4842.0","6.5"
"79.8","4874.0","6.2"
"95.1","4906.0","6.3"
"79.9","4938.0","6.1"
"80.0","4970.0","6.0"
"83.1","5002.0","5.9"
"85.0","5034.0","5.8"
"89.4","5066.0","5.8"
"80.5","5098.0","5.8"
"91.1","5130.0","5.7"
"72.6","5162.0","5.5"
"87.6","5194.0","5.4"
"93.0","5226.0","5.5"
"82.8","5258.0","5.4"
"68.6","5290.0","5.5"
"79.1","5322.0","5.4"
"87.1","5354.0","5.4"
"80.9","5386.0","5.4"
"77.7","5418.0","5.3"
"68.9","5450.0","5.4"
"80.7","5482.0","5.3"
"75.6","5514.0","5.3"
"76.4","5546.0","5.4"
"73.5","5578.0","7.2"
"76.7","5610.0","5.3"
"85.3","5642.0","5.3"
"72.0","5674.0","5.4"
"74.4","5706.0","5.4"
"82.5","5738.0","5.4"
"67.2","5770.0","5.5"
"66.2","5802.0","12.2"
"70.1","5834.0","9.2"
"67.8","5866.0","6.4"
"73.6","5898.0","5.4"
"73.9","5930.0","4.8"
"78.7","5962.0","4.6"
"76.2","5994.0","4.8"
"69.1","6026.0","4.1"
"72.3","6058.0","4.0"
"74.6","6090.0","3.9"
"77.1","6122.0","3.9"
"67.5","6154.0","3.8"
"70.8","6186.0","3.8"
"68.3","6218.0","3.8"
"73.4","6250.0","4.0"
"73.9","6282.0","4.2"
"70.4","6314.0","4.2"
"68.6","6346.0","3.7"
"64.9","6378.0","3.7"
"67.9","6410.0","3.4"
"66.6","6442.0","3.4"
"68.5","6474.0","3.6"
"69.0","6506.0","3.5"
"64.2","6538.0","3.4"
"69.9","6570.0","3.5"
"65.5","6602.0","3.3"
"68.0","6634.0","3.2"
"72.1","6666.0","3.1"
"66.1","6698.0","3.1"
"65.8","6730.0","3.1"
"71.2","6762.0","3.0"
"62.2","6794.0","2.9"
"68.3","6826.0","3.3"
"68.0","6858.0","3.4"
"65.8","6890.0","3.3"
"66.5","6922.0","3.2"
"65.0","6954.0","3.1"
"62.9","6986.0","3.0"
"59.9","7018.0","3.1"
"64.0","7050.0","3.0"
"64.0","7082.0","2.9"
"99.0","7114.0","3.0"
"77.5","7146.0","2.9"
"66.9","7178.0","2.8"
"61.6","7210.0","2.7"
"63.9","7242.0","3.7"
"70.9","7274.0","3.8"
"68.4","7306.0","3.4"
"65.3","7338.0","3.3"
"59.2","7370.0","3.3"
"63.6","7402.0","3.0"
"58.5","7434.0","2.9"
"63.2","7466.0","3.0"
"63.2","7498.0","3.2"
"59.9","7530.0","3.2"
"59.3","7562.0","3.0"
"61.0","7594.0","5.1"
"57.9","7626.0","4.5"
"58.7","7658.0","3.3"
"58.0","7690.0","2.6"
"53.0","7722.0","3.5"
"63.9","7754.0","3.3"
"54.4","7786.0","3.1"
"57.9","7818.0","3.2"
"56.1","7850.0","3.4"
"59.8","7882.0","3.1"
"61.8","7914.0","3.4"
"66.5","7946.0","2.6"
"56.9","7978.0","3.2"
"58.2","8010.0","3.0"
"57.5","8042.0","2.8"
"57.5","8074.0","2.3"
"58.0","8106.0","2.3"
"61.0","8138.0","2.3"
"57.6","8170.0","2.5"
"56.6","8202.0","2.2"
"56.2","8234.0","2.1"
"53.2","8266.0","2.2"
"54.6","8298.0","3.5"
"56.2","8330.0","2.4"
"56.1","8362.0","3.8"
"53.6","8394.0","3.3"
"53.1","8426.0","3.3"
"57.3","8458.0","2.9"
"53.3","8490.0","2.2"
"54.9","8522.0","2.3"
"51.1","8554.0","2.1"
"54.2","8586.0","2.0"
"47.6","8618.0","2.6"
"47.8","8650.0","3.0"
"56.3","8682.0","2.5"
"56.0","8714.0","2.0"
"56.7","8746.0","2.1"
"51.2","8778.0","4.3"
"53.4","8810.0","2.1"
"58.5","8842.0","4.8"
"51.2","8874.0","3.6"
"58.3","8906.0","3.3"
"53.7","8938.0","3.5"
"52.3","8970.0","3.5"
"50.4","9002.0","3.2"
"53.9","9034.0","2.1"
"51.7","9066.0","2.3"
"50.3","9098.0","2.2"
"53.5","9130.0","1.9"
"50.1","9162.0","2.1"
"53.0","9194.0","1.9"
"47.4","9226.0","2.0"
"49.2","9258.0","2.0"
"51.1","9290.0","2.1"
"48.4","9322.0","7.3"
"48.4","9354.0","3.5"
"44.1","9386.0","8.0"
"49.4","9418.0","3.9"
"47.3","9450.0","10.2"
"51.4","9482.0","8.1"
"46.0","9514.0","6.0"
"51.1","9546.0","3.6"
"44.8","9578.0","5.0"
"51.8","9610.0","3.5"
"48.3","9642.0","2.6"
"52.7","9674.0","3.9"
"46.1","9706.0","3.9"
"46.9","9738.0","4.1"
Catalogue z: 0.08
